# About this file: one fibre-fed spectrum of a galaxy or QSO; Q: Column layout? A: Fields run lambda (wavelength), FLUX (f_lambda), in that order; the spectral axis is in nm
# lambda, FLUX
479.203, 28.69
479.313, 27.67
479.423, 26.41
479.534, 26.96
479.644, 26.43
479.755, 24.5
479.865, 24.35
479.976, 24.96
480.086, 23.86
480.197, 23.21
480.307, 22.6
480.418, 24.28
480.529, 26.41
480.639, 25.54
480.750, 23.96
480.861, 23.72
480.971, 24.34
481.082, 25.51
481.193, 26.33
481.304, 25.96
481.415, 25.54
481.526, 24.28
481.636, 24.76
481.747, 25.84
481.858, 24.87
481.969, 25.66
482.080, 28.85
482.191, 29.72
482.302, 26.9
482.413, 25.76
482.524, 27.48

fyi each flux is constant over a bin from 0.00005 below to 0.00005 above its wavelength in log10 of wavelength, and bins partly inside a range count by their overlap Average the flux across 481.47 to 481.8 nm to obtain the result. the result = 25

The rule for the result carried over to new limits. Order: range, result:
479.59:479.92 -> 25.1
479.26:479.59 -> 27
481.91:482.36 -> 27.8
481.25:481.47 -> 25.7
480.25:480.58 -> 24.4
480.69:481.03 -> 24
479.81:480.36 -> 23.8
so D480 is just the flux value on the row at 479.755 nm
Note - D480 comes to 24.5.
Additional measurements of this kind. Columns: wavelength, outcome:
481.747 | 25.84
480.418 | 24.28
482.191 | 29.72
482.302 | 26.9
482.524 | 27.48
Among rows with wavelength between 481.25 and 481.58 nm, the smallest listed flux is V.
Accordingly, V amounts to 24.28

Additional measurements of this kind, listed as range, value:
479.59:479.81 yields 24.5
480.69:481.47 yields 23.72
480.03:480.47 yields 22.6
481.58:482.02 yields 24.76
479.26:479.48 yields 26.41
